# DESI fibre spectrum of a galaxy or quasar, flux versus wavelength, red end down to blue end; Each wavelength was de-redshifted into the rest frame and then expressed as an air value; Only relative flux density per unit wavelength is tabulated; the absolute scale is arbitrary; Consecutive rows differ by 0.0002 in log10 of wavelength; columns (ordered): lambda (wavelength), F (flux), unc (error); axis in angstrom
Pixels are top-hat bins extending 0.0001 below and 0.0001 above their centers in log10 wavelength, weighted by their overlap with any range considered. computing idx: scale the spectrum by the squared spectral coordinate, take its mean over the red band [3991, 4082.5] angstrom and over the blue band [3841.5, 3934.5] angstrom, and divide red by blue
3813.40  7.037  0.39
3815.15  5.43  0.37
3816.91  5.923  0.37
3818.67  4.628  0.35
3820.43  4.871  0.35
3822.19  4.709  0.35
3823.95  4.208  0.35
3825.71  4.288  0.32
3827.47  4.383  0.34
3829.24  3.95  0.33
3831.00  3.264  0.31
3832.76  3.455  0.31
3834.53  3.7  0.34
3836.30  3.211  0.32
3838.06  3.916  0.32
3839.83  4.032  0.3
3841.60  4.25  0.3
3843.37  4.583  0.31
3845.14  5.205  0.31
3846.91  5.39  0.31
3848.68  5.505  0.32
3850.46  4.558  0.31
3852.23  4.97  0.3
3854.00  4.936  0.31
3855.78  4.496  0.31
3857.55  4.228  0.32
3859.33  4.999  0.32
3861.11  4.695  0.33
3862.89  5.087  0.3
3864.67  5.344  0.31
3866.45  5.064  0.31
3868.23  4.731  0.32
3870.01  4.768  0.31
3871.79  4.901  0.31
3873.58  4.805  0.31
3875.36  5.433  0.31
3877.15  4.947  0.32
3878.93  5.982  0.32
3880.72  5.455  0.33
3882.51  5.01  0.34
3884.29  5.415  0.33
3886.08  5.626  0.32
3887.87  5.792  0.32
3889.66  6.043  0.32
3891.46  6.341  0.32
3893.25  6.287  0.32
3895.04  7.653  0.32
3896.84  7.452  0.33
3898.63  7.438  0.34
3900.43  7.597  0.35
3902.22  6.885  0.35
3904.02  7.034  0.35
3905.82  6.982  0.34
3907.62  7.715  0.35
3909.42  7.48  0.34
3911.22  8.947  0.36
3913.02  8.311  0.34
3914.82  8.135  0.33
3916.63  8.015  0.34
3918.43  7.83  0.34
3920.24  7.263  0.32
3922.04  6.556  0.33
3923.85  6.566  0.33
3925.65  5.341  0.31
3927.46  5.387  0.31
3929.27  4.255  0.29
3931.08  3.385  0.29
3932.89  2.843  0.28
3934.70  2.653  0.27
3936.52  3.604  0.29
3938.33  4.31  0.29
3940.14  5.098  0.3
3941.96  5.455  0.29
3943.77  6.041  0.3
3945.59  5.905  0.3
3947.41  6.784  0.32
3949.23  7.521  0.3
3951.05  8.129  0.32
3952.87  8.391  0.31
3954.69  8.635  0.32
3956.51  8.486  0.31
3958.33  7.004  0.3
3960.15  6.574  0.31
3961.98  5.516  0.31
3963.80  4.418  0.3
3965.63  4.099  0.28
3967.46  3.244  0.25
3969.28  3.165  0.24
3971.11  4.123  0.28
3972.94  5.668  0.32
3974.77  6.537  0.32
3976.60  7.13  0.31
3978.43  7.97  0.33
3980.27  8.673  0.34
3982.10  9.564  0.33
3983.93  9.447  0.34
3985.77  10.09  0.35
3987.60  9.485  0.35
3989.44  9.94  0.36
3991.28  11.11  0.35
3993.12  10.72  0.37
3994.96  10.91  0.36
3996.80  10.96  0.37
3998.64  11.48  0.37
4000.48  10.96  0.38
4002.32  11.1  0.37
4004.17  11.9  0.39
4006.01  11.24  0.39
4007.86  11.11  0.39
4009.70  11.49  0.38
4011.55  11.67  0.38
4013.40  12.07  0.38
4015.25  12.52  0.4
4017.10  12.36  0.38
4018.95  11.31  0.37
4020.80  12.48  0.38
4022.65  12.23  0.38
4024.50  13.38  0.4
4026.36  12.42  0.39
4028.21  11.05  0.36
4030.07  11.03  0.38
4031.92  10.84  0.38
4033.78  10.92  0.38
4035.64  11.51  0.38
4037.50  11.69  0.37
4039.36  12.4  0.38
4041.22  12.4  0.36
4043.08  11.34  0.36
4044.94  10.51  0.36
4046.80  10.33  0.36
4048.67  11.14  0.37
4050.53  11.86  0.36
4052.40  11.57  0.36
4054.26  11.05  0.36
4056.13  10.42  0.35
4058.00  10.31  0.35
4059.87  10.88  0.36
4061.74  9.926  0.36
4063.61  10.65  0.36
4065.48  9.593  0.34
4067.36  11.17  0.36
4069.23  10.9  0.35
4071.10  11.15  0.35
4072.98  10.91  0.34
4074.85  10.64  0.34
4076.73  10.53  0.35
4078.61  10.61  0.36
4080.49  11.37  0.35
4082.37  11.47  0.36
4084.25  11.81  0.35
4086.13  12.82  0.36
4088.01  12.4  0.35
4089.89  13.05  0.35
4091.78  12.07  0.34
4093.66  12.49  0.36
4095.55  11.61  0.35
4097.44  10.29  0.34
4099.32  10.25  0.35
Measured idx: 2.08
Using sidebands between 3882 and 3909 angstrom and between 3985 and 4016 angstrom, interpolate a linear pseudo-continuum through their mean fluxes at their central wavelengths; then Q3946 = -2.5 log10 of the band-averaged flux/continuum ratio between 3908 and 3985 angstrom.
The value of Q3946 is 0.35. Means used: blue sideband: 6.66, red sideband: 11.1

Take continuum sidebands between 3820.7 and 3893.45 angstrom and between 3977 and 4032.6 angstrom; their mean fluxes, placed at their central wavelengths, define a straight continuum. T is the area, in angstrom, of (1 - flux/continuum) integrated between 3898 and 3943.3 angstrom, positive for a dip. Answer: 7.0 angstrom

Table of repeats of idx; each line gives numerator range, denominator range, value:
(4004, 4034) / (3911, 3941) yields 2.16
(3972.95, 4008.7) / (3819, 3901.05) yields 2.09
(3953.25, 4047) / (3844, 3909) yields 1.82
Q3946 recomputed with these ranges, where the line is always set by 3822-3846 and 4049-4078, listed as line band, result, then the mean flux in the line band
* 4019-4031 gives -0.24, 12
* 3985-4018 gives -0.24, 11.2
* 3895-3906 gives -0.21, 7.28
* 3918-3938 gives 0.33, 4.97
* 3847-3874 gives -0.01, 4.89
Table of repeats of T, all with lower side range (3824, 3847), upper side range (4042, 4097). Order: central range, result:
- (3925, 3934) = 3.6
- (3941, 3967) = 3.7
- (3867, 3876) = 0.5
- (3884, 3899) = -1.7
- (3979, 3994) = -2.0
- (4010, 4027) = -4.6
